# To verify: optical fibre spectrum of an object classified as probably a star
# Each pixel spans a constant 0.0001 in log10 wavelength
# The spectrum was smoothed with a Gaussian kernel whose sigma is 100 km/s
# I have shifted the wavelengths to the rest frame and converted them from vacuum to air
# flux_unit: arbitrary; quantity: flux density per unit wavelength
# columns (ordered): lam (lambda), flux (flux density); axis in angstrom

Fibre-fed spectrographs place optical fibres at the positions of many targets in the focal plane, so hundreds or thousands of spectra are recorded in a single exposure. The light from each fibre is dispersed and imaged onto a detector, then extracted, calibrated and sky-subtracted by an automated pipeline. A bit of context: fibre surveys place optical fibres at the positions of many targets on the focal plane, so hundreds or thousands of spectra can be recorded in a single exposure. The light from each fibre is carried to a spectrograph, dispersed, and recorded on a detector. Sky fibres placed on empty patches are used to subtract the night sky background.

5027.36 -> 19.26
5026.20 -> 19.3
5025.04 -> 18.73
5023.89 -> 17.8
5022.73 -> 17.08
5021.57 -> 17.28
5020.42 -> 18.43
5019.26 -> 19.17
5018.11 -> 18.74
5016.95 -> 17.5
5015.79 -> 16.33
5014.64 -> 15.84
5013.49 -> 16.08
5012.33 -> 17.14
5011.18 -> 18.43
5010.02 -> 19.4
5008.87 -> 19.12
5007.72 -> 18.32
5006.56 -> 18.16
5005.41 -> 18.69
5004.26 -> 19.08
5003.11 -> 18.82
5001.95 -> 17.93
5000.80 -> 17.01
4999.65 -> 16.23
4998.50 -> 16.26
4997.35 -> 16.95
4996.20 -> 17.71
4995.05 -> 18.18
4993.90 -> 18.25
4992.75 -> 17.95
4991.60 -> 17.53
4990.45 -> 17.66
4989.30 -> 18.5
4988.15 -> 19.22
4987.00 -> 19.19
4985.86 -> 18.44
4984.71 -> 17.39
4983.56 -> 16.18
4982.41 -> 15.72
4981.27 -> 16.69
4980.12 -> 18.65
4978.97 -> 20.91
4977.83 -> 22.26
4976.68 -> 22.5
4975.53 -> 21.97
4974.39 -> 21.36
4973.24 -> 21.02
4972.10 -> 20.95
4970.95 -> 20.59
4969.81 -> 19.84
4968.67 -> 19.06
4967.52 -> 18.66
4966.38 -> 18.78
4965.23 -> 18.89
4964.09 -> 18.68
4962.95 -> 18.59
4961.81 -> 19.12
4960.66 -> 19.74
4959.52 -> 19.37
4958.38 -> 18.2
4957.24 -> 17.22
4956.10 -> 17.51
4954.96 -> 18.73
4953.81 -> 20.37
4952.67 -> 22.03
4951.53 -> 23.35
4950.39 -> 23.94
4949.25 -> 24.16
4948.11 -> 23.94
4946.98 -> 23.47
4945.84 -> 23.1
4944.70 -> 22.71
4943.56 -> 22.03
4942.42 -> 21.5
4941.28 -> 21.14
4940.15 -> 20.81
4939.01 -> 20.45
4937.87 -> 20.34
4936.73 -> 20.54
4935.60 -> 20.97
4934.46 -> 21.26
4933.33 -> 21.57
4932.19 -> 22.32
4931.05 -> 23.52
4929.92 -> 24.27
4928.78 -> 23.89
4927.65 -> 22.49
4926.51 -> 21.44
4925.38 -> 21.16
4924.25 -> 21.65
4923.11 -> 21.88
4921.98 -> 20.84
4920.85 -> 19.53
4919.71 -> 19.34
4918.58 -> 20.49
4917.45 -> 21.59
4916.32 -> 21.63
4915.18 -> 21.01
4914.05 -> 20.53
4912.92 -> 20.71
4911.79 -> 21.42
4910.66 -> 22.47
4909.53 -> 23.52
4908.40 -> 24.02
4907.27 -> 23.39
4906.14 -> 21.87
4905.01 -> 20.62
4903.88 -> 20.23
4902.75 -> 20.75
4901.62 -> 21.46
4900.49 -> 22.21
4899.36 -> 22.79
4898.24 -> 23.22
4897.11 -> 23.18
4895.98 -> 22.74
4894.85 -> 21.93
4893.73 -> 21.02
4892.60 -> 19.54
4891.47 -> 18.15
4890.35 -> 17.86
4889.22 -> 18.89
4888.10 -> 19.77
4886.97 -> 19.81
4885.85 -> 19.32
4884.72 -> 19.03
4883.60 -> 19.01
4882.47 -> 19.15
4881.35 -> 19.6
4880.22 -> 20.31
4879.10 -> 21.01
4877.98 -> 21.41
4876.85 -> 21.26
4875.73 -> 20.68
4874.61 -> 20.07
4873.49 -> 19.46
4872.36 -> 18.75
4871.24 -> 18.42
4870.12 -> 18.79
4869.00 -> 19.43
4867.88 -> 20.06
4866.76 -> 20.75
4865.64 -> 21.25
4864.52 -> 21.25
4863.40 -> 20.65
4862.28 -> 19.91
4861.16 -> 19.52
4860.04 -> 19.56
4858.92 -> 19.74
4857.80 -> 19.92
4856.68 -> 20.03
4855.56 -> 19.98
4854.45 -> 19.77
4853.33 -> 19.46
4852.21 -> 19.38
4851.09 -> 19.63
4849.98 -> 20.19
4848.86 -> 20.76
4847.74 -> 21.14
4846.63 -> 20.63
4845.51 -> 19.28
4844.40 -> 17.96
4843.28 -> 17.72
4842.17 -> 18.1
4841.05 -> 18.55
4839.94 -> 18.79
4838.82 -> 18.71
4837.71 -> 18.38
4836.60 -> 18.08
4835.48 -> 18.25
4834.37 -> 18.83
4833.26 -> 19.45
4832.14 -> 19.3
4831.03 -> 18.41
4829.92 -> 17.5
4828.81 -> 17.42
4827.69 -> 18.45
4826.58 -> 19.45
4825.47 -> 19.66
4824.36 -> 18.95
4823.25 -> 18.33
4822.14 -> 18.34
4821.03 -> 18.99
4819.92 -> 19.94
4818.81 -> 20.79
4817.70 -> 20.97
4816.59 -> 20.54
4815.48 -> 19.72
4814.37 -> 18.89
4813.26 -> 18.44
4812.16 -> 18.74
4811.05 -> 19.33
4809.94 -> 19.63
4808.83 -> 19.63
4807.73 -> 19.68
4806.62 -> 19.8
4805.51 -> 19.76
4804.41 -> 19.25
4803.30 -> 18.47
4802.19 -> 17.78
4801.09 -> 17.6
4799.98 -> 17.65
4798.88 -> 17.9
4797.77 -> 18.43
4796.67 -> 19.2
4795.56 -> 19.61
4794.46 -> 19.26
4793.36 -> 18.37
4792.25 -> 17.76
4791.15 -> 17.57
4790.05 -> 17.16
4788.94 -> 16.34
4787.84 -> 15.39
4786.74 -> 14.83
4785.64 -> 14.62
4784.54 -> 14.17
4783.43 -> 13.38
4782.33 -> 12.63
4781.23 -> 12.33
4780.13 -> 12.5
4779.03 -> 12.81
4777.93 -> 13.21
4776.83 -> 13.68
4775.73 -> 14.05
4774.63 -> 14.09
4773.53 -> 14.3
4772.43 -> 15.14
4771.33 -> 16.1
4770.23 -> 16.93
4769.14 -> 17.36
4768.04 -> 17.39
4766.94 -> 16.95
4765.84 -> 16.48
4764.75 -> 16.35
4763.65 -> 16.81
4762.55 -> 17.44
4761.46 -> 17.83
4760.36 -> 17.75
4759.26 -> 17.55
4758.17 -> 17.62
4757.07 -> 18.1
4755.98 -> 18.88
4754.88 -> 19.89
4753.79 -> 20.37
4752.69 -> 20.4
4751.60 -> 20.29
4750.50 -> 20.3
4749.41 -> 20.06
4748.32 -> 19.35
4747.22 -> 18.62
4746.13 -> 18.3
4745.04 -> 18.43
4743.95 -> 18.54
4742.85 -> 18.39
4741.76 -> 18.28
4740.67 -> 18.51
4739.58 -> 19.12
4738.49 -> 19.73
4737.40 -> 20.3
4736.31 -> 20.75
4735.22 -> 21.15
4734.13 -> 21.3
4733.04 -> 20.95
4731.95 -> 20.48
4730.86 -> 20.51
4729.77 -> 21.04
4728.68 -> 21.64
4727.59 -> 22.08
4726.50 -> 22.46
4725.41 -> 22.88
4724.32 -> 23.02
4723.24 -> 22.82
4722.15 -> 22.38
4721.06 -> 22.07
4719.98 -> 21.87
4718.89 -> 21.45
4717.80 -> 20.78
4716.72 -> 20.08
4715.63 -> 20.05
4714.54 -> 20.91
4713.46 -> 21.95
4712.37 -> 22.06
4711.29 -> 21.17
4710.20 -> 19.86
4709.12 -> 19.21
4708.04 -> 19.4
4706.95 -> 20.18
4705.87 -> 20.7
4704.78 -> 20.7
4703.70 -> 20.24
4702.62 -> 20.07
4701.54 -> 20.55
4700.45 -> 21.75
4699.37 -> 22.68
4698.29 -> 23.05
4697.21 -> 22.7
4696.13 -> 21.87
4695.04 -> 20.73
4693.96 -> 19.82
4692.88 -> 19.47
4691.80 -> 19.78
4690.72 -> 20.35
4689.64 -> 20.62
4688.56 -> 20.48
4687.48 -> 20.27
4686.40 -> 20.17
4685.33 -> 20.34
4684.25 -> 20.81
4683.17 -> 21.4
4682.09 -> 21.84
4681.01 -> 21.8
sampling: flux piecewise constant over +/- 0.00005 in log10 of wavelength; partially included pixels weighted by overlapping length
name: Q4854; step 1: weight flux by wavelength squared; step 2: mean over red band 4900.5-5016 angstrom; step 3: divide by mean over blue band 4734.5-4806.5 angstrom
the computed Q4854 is 1.25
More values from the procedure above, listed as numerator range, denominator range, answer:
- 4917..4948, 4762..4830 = 1.32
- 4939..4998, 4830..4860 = 1.08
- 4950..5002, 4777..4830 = 1.15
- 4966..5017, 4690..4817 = 1.08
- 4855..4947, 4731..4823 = 1.23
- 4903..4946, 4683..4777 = 1.19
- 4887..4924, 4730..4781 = 1.26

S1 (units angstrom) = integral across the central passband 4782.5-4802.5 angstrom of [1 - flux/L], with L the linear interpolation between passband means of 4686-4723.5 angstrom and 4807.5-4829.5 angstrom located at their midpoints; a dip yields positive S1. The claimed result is 2.7 angstrom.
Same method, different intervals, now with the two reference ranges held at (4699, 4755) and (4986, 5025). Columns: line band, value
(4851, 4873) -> -0.61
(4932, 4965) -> -4.38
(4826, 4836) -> 0.52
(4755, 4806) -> 8.99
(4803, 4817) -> 0.28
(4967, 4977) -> -1.32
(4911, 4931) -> -2.95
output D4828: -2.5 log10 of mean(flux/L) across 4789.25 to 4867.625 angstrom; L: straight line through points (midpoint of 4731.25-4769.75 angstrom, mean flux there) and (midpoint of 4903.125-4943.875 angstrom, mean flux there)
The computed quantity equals 0.05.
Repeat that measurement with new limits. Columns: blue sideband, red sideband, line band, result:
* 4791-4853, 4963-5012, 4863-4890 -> -0.055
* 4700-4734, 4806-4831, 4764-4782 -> 0.319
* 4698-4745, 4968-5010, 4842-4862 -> 0.009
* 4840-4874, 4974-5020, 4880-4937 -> -0.110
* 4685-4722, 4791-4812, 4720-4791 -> 0.100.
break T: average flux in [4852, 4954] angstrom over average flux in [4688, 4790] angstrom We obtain 1.11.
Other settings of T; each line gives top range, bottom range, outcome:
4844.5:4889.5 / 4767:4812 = 1.20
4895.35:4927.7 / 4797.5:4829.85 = 1.14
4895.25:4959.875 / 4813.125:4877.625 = 1.11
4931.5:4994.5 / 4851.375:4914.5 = 0.98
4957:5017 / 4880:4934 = 0.87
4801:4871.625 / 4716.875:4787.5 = 1.06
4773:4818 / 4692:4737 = 0.80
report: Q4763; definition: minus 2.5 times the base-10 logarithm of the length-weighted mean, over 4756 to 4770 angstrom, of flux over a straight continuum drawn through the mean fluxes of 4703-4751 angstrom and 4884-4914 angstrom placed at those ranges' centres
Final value 0.19 mag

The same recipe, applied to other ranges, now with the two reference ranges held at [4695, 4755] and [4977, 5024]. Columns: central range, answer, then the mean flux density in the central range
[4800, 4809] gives 0.06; 18.9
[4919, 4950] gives -0.17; 21.9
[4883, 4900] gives -0.08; 20.4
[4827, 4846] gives 0.07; 18.4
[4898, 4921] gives -0.15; 21.6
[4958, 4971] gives -0.04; 19.1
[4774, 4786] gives 0.44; 13.4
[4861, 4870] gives -0.06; 20.3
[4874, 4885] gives -0.06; 20.2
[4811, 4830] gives 0.03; 19.2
